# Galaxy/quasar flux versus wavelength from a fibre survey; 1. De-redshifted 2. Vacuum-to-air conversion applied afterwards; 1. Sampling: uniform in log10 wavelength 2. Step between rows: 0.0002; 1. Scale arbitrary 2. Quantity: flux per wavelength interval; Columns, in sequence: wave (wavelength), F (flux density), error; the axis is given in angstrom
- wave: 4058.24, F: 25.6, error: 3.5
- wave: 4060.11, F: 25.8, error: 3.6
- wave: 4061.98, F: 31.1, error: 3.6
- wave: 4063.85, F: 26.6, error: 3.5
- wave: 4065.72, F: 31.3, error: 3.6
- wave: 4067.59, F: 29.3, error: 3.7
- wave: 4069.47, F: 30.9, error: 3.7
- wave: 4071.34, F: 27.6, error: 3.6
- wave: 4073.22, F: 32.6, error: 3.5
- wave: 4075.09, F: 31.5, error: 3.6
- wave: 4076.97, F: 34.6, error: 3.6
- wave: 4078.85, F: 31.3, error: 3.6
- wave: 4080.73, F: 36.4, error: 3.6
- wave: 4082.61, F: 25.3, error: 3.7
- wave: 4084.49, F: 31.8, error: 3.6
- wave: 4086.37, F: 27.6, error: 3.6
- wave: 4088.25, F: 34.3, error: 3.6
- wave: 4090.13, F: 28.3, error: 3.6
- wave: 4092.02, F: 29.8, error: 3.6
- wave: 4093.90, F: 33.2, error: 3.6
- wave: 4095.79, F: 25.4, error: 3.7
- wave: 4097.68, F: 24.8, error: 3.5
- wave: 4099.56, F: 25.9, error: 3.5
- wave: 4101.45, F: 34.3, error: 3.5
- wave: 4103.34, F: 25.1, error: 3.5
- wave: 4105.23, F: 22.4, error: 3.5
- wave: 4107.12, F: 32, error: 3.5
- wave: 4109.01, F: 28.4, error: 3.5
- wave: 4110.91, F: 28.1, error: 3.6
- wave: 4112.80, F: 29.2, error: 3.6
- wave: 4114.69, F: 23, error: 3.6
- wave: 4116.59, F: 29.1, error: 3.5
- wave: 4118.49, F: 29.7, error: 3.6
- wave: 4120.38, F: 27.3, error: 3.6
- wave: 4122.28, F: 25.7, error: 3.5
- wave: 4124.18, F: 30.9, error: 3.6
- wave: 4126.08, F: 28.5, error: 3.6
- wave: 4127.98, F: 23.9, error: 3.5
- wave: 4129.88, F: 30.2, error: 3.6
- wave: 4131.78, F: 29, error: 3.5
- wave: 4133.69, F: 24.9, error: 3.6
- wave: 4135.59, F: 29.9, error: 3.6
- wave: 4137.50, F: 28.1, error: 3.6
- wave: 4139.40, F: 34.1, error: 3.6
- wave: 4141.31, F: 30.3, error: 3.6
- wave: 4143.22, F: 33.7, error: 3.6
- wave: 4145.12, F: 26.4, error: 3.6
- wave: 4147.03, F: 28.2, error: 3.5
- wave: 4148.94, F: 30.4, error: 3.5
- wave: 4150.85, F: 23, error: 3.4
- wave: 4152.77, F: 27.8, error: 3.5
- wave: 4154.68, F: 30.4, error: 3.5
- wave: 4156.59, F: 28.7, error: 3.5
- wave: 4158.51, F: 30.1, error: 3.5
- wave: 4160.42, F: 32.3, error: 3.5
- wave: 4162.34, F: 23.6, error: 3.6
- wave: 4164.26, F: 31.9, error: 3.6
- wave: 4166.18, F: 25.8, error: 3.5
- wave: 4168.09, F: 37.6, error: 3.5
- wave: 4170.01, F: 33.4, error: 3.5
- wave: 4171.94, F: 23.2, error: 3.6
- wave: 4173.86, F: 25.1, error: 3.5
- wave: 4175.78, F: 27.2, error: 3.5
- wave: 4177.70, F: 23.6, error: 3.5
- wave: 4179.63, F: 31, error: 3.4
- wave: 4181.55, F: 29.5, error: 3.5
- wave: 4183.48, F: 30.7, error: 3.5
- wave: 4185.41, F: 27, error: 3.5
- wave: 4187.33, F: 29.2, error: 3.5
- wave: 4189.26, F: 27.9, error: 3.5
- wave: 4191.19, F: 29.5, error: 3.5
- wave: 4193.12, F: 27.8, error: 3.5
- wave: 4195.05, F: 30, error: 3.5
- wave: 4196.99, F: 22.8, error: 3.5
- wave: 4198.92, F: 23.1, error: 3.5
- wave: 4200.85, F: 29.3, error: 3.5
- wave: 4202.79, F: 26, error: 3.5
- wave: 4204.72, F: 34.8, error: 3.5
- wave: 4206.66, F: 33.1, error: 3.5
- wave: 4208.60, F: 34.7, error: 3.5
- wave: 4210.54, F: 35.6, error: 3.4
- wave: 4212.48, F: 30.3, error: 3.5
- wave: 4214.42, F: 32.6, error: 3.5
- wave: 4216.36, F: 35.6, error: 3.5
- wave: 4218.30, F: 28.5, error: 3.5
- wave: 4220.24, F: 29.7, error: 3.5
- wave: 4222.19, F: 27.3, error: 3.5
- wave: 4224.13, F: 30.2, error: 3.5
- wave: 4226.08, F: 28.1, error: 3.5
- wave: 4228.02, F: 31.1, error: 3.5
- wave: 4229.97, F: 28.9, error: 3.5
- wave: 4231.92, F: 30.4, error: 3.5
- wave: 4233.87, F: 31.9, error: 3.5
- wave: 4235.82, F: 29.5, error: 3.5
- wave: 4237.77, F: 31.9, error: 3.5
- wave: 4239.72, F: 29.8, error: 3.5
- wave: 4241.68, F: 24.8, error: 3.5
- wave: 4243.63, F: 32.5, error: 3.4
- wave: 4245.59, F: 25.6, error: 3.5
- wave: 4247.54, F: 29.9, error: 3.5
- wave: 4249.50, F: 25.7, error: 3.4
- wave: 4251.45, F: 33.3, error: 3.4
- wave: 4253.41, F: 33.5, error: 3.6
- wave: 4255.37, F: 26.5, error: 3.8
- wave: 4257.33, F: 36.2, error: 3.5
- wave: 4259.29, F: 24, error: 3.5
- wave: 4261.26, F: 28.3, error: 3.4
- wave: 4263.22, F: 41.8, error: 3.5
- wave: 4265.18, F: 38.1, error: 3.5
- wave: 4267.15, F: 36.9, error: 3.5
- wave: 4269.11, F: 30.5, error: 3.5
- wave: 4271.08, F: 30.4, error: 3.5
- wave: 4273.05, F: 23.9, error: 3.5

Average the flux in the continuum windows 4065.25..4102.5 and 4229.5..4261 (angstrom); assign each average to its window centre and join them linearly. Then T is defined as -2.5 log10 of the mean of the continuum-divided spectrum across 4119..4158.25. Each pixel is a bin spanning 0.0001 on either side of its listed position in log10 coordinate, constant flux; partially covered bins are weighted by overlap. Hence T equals 0.05 mag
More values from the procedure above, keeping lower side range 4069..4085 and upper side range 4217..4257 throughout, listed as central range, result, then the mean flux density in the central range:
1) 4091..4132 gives 0.11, 28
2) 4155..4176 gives 0.05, 29.1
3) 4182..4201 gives 0.09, 27.7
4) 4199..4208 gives -0.01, 30.2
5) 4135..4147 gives 0.01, 30.3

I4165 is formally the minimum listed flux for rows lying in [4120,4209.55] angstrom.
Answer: 22.8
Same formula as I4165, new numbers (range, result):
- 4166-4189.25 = 23.2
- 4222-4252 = 24.8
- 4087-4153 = 22.4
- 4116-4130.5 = 23.9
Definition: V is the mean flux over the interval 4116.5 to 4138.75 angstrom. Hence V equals 28.1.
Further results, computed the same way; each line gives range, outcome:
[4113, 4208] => 28.6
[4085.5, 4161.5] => 28.6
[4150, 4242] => 29.3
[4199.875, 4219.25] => 32.1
